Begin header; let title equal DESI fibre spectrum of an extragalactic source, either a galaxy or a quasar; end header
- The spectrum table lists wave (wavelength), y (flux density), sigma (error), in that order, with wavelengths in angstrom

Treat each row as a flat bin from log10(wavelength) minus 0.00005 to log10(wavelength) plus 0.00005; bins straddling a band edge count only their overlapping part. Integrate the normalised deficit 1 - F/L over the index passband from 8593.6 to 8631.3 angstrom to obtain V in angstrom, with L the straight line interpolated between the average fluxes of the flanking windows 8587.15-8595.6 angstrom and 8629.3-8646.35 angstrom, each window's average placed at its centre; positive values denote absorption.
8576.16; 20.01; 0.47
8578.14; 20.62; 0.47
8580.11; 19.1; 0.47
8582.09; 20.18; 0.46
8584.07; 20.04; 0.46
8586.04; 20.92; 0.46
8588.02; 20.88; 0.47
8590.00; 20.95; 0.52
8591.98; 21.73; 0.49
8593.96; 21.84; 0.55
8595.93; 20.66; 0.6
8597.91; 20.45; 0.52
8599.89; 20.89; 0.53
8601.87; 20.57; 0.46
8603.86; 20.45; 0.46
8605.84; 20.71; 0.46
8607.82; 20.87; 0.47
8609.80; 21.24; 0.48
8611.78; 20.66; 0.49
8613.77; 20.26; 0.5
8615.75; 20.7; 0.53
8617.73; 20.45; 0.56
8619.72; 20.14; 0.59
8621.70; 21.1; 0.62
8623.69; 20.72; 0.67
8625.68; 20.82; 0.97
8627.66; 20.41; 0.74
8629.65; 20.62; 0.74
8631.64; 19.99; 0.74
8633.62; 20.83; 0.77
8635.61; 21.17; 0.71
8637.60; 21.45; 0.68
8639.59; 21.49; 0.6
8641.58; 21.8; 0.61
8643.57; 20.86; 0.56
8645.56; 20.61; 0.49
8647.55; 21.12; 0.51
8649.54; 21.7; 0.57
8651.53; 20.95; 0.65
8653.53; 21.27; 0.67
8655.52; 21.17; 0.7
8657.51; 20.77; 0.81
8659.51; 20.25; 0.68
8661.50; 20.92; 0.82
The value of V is 0.9 angstrom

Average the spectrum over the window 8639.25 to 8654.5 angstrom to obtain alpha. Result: 21.2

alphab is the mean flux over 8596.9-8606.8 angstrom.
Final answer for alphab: 20.6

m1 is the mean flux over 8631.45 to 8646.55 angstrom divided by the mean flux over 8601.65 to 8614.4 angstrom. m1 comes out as 1.02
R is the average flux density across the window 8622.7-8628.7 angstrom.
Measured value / 20.6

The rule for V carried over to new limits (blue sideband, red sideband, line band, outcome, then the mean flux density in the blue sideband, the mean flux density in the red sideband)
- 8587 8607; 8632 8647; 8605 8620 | 0.2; 20.9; 21.1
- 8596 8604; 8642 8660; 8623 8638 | 0.1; 20.6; 21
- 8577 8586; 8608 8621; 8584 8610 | -0.7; 20.1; 20.6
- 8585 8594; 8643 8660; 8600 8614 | 0.3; 21.2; 21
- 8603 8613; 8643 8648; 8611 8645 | 0.0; 20.8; 20.8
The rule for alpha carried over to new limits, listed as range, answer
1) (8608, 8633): 20.6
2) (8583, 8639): 20.8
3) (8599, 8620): 20.6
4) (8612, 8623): 20.5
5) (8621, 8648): 20.9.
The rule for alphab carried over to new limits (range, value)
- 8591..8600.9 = 21.1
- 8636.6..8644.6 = 21.4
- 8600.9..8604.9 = 20.5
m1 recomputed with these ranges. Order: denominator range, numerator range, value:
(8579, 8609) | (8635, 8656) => 1.03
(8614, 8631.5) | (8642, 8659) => 1.02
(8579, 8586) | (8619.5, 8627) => 1.04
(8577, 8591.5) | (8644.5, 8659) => 1.03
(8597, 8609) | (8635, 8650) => 1.03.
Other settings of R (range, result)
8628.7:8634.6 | 20.5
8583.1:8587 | 20.5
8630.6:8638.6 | 20.9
